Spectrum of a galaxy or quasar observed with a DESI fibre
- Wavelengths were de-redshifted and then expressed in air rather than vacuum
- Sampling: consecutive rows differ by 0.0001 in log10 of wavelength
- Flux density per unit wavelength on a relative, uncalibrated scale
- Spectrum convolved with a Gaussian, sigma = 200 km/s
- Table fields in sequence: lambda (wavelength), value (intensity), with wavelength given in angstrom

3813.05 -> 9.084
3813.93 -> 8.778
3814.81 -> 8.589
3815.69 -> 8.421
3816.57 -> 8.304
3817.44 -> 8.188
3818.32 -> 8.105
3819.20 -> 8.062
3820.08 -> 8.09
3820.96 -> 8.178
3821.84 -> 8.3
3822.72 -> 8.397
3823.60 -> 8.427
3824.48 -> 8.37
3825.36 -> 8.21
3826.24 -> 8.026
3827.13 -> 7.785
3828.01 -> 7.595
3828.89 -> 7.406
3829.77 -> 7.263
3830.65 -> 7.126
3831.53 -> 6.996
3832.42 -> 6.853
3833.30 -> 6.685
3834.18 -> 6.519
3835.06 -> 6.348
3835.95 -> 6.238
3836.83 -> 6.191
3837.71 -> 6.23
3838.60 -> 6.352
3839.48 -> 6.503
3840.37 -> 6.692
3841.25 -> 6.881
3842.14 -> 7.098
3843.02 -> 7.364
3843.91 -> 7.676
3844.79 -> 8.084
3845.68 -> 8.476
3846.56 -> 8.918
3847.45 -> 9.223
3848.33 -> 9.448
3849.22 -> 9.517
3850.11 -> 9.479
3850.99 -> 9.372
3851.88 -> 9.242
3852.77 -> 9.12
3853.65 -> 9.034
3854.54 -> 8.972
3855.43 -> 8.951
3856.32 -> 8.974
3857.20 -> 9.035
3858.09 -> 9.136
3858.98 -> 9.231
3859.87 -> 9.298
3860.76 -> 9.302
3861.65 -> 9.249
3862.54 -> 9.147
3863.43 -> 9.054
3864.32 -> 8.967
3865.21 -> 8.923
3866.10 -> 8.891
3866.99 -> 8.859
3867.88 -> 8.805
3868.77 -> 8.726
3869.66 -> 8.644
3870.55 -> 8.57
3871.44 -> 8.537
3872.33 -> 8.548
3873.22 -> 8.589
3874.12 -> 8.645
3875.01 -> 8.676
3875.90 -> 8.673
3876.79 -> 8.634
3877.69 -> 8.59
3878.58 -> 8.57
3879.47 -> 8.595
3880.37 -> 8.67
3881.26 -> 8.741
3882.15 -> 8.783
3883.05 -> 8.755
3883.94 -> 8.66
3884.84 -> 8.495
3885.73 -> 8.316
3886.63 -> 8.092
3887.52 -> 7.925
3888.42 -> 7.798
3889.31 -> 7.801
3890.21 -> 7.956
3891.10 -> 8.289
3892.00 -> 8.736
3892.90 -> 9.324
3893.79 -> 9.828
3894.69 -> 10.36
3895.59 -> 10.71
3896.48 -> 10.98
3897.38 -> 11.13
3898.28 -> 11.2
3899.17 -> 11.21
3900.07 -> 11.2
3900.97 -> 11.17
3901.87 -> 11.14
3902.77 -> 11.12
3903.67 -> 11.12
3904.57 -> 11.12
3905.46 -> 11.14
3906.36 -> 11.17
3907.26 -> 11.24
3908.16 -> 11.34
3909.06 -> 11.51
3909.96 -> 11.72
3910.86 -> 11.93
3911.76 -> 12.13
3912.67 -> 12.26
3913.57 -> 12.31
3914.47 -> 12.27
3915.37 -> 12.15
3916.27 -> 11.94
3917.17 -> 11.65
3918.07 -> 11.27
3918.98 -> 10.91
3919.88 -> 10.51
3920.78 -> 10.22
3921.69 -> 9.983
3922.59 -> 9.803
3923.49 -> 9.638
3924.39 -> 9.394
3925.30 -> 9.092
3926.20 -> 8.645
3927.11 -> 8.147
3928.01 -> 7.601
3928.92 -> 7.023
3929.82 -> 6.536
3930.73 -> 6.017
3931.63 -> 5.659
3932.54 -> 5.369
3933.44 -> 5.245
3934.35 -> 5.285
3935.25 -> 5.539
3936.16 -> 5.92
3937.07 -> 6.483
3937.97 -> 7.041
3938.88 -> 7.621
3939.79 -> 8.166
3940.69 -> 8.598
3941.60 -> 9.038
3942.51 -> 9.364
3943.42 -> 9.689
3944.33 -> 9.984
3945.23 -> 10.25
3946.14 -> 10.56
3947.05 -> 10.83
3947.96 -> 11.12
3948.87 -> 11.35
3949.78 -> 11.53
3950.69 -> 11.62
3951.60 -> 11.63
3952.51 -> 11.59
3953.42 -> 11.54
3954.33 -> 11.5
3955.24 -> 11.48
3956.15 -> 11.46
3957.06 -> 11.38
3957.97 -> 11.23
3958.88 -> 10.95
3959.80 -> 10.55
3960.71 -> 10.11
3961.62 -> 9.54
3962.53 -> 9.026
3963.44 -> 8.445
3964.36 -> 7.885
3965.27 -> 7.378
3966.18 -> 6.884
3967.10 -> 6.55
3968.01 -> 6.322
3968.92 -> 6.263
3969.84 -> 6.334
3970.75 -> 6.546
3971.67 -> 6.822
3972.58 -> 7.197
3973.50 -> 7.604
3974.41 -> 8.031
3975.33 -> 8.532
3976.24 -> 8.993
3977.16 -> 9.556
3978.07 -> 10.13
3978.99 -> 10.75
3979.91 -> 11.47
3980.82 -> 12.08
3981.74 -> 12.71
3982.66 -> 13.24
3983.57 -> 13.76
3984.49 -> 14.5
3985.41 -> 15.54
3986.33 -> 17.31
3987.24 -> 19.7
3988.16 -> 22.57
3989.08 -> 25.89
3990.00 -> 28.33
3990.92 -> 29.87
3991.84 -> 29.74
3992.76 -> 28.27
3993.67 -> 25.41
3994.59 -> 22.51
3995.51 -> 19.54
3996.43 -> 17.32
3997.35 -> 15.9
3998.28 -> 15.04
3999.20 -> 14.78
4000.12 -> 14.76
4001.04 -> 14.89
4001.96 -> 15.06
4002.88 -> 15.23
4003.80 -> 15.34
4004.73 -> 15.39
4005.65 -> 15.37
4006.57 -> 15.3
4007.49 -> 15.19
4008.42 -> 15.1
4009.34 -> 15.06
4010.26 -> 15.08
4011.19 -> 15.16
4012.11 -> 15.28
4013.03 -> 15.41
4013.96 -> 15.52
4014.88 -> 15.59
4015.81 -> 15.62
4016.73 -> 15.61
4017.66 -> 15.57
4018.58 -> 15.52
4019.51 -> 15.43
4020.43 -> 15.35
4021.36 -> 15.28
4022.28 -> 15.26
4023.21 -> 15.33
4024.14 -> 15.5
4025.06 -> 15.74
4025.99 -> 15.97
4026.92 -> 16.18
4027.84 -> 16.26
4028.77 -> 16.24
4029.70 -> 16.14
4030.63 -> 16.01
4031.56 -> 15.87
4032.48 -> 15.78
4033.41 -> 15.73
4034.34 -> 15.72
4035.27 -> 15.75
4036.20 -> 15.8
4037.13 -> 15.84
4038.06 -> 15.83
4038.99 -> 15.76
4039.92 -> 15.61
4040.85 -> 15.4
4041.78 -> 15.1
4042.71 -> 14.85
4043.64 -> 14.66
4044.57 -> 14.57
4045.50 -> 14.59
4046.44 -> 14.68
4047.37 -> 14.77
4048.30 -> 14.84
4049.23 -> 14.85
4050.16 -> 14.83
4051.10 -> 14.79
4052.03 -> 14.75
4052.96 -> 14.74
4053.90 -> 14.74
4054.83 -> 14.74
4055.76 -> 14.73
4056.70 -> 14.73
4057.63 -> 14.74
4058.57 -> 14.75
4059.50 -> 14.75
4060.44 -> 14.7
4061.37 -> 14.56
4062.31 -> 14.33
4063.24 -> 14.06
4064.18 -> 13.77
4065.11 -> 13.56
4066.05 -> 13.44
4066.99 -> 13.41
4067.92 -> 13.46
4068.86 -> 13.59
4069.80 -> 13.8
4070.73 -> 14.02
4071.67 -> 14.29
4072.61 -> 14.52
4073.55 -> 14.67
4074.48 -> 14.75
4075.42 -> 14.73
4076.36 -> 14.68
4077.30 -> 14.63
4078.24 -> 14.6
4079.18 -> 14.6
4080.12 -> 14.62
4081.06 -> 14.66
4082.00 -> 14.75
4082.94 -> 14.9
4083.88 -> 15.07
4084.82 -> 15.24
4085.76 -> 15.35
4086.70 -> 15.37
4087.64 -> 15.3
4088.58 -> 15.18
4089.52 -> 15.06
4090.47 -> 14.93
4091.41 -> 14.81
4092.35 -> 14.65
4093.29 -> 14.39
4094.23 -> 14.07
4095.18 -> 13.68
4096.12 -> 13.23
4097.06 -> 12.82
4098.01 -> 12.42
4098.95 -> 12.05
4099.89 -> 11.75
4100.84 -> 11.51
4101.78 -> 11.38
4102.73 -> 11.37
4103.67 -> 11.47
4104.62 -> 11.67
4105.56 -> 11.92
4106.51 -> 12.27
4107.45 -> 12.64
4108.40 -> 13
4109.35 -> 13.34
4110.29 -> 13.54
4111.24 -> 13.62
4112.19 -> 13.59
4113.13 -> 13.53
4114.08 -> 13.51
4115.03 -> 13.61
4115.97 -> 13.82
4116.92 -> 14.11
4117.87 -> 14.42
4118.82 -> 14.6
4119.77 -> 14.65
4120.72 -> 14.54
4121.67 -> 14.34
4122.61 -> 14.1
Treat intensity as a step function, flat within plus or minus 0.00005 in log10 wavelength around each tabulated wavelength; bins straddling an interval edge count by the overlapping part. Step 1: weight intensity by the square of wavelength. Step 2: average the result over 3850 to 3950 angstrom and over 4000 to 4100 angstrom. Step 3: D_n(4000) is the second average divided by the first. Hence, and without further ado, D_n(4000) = 1.72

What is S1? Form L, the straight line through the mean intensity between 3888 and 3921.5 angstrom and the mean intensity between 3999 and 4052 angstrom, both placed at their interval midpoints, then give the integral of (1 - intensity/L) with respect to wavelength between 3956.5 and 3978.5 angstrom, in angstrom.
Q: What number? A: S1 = 7.9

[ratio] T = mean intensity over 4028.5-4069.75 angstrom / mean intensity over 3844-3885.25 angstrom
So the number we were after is 1.68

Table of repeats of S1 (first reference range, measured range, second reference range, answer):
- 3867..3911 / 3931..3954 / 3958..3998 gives 6.2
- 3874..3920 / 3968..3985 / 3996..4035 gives 5.2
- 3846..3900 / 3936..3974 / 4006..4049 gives 9.8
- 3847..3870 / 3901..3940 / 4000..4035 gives 6.8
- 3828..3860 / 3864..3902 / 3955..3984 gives -3.3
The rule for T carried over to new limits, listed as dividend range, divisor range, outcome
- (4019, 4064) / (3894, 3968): 1.55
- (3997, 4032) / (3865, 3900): 1.72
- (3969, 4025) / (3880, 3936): 1.61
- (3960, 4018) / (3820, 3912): 1.61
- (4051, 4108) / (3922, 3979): 1.60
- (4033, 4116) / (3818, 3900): 1.68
